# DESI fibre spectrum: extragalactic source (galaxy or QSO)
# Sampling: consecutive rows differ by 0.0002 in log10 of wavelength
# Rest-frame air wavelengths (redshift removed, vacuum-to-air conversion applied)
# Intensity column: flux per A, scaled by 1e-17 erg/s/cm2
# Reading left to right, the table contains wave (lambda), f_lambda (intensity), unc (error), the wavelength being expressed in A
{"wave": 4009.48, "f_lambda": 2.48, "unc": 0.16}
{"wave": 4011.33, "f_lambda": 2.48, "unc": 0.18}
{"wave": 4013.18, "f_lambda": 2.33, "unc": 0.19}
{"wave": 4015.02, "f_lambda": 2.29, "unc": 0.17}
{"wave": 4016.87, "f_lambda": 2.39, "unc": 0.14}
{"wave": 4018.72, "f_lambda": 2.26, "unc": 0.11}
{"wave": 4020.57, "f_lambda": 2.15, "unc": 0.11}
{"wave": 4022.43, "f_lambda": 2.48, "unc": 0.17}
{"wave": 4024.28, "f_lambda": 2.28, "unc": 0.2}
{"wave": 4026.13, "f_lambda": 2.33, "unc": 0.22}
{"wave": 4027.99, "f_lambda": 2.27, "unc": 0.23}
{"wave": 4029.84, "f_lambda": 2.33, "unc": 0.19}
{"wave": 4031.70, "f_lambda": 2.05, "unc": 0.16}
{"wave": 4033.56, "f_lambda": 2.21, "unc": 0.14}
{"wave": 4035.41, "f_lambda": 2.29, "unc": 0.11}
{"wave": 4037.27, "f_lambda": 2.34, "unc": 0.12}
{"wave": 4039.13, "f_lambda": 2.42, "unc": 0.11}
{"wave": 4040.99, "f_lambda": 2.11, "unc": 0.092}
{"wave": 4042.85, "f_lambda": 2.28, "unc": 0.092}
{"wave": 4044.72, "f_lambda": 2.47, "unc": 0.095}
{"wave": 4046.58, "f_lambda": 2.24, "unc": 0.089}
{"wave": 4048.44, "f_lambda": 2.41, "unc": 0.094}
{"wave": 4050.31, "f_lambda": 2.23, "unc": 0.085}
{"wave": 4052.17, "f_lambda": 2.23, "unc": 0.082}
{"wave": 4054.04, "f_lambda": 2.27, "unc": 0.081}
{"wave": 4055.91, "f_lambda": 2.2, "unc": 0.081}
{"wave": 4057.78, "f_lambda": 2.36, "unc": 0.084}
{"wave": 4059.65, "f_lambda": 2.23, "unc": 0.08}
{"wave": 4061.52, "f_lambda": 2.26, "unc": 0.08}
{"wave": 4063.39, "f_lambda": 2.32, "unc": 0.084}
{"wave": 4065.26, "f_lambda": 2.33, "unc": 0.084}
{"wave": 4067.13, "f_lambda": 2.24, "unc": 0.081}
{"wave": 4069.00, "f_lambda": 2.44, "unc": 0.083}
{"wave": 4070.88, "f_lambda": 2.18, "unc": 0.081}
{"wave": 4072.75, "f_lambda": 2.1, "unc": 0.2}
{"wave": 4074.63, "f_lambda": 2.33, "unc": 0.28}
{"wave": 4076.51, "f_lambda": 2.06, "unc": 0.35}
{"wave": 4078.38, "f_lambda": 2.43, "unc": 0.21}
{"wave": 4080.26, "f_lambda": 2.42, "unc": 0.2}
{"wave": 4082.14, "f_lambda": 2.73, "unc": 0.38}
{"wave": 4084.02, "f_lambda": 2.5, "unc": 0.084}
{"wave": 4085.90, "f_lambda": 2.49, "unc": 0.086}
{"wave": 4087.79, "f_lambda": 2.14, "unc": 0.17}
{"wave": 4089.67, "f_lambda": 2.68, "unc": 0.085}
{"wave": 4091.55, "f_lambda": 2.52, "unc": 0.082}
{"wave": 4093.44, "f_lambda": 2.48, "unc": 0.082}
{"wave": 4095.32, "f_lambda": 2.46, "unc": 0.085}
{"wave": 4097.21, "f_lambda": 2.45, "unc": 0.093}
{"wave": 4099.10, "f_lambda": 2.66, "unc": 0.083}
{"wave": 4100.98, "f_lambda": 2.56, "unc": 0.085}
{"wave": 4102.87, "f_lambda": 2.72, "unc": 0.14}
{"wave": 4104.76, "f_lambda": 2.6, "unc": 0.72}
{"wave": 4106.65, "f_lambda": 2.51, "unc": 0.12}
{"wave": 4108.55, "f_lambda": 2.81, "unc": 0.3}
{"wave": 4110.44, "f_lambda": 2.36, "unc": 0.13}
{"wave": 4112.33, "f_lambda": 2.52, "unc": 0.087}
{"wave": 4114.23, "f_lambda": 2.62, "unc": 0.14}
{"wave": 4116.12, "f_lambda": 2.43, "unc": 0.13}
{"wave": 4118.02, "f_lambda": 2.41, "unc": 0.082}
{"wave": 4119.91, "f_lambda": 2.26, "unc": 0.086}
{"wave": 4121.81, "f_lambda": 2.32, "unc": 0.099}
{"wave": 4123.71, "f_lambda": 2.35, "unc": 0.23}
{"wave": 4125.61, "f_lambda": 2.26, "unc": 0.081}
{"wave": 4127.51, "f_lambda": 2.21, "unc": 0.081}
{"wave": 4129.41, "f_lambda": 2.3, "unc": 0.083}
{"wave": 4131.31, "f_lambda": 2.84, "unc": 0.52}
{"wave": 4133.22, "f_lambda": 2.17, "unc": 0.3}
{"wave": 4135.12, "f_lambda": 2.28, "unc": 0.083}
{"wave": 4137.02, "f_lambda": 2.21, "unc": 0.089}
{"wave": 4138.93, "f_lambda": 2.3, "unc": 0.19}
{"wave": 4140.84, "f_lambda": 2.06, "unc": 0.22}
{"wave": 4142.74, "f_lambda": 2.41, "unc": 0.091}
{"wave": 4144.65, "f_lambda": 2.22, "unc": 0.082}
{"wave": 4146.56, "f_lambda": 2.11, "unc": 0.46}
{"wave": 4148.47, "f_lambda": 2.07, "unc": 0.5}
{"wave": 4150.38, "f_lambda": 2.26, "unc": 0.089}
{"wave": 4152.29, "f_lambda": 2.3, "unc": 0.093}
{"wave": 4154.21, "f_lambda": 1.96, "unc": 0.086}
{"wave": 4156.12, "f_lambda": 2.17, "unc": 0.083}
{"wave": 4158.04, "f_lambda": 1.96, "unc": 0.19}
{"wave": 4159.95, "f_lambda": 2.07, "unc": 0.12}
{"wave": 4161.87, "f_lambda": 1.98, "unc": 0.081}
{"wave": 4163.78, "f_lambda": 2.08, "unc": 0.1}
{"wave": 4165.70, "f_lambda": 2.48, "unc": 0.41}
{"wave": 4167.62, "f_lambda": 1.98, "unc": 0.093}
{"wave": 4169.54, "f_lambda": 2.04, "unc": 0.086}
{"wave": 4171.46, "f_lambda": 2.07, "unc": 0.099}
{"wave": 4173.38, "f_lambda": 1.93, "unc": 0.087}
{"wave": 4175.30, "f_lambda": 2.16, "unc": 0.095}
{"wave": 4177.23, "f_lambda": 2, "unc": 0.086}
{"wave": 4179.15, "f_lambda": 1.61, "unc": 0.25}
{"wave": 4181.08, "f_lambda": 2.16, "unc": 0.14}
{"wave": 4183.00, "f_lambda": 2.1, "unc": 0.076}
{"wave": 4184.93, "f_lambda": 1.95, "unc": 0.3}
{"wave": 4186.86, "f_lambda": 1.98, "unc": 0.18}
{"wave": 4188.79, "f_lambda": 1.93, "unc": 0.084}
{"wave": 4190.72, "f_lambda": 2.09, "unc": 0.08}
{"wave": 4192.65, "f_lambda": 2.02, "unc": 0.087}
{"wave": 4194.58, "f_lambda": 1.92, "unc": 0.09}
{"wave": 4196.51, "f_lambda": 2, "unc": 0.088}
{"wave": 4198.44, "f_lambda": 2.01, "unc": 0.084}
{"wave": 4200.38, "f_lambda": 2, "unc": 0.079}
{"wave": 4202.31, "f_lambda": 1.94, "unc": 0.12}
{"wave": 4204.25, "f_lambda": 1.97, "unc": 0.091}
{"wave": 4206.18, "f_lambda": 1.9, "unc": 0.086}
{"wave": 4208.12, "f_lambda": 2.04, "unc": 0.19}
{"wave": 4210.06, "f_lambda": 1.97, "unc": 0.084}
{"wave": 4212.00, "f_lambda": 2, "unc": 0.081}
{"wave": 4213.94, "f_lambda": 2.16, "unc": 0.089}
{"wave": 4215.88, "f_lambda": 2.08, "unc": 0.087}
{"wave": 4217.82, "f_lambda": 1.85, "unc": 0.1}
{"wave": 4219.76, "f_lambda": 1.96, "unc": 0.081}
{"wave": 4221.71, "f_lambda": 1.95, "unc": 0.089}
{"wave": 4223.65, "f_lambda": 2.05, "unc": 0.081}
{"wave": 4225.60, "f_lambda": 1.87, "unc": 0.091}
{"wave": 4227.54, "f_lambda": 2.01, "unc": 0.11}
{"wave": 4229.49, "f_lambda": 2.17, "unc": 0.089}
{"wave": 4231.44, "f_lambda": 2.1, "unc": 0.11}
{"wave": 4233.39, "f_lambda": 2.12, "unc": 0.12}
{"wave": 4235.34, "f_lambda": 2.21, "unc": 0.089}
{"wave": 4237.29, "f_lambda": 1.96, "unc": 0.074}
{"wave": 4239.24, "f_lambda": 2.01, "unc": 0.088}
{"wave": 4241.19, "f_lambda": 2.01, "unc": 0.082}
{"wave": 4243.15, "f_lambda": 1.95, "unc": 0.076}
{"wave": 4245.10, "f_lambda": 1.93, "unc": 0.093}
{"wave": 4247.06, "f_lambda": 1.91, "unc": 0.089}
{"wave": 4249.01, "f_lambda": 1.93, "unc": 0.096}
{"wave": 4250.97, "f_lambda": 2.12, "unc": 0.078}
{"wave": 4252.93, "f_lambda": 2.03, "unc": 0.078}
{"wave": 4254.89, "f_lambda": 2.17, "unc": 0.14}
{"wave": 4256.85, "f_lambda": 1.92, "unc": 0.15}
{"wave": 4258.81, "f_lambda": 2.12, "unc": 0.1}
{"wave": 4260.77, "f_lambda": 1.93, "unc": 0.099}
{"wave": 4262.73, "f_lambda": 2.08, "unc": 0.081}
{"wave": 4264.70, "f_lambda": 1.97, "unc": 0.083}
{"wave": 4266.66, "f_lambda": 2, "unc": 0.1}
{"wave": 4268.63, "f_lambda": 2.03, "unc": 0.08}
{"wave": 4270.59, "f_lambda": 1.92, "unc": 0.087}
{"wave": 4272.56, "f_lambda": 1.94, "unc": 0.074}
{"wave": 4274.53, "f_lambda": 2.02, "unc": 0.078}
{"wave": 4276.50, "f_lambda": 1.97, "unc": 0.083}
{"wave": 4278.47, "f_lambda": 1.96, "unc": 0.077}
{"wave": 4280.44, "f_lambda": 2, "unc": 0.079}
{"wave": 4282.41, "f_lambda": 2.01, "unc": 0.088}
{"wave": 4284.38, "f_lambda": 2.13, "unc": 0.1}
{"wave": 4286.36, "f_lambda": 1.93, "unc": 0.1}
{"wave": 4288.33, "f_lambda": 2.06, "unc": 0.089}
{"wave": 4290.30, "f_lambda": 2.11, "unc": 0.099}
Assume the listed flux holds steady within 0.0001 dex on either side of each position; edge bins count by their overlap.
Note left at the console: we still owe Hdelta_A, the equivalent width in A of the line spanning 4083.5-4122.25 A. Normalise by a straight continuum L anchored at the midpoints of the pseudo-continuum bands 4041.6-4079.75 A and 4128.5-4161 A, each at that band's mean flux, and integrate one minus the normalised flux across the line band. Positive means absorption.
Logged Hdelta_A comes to -4.4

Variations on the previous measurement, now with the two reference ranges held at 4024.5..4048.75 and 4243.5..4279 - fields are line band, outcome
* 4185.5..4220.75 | 1.4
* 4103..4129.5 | -3.1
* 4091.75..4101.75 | -1.4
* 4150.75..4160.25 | 0.1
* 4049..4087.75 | -1.2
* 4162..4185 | 0.7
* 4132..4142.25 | -0.3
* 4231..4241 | -0.2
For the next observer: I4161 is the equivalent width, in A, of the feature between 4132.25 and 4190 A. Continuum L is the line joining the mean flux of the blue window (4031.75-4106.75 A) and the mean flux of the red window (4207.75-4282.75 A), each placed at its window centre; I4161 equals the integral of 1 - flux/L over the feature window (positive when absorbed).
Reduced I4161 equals 2.2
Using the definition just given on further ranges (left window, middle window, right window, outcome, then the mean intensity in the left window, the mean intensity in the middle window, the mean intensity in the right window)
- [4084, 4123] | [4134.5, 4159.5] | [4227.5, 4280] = 2.0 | 2.5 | 2.17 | 2.02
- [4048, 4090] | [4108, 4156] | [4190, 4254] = -2.6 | 2.32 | 2.31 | 2.01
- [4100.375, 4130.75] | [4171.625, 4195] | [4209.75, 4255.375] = 2.2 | 2.46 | 1.99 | 2.02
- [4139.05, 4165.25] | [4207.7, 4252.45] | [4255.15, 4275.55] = 0.6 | 2.14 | 2.02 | 2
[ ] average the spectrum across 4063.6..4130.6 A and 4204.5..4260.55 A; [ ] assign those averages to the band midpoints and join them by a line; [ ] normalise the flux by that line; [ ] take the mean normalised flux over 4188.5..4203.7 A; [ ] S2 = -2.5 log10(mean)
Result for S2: 0.072 mag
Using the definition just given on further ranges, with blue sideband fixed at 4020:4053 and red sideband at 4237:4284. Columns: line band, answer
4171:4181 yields 0.075 mag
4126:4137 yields -0.087 mag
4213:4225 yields 0.026 mag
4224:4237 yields -0.019 mag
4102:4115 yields -0.180 mag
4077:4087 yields -0.120 mag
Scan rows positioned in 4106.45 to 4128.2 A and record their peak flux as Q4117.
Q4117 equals 2.81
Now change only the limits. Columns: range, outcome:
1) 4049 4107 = 2.73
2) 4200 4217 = 2.16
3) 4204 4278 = 2.21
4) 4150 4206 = 2.48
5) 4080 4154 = 2.84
